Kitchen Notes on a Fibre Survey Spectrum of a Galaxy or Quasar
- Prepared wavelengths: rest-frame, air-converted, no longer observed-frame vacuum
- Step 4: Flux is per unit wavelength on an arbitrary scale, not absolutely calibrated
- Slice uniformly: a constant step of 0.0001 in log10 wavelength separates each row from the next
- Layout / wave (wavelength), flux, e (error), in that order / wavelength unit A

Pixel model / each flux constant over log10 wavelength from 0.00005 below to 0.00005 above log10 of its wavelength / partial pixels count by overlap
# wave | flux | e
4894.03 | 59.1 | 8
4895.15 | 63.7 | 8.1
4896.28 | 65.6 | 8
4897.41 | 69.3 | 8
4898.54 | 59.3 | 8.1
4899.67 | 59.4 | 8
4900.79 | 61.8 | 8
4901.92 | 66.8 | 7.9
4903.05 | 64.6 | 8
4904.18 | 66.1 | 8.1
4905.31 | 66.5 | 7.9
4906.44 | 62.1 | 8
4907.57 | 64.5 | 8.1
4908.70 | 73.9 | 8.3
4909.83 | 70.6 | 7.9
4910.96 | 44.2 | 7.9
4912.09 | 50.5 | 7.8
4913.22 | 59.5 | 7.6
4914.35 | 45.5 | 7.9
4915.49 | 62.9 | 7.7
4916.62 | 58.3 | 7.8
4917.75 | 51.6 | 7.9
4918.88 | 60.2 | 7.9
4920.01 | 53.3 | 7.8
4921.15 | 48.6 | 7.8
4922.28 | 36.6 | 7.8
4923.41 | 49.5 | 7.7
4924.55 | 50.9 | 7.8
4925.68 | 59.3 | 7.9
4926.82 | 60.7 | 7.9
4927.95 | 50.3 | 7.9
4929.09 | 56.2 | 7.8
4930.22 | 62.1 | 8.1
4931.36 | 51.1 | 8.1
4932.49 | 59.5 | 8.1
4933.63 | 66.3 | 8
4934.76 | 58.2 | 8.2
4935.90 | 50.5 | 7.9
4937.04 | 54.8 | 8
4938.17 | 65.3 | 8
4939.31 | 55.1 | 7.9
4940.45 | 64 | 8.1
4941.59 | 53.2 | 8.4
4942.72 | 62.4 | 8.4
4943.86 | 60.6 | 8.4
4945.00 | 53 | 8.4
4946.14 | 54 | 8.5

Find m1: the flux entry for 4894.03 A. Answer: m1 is 59.1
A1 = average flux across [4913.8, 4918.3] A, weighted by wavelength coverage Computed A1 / 54.6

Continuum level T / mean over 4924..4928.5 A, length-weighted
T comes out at 55.4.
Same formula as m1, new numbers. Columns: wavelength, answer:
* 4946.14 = 54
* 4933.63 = 66.3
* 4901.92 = 66.8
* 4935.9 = 50.5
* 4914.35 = 45.5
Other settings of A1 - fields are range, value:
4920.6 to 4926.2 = 48.9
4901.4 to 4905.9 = 65.9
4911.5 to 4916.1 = 54.5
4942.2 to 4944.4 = 61.4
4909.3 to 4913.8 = 56.1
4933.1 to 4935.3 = 62.4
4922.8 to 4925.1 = 49.9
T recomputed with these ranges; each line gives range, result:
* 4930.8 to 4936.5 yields 57.1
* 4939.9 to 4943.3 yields 59.9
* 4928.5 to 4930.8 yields 58.9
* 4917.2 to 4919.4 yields 55.9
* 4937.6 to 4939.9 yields 60.3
